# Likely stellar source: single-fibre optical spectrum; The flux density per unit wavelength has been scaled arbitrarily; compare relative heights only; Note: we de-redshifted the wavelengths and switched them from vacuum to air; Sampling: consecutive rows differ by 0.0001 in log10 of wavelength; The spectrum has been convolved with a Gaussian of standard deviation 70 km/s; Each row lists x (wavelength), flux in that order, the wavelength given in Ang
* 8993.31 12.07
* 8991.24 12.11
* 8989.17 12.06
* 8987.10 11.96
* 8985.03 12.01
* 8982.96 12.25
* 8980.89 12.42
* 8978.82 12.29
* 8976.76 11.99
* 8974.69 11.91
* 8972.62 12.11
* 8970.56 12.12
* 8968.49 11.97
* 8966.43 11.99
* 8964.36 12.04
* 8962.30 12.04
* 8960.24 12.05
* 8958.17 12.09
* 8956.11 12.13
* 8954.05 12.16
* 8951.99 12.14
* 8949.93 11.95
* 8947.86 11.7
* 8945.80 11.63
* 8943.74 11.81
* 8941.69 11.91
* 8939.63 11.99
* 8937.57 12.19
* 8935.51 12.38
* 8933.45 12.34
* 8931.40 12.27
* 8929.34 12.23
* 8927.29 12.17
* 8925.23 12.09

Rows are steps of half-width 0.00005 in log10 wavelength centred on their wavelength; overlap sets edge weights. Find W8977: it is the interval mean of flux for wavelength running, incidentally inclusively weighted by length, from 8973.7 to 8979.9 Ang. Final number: 12.1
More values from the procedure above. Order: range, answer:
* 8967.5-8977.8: 12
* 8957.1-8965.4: 12.1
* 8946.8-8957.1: 12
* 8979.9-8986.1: 12.2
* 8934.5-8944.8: 12.1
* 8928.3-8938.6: 12.3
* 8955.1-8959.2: 12.1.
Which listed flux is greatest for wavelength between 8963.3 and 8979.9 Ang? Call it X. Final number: 12.29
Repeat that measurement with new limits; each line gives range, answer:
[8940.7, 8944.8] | 11.91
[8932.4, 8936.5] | 12.38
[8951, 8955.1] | 12.16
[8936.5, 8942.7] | 12.19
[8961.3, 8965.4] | 12.04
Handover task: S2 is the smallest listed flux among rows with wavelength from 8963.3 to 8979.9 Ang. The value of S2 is 11.91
